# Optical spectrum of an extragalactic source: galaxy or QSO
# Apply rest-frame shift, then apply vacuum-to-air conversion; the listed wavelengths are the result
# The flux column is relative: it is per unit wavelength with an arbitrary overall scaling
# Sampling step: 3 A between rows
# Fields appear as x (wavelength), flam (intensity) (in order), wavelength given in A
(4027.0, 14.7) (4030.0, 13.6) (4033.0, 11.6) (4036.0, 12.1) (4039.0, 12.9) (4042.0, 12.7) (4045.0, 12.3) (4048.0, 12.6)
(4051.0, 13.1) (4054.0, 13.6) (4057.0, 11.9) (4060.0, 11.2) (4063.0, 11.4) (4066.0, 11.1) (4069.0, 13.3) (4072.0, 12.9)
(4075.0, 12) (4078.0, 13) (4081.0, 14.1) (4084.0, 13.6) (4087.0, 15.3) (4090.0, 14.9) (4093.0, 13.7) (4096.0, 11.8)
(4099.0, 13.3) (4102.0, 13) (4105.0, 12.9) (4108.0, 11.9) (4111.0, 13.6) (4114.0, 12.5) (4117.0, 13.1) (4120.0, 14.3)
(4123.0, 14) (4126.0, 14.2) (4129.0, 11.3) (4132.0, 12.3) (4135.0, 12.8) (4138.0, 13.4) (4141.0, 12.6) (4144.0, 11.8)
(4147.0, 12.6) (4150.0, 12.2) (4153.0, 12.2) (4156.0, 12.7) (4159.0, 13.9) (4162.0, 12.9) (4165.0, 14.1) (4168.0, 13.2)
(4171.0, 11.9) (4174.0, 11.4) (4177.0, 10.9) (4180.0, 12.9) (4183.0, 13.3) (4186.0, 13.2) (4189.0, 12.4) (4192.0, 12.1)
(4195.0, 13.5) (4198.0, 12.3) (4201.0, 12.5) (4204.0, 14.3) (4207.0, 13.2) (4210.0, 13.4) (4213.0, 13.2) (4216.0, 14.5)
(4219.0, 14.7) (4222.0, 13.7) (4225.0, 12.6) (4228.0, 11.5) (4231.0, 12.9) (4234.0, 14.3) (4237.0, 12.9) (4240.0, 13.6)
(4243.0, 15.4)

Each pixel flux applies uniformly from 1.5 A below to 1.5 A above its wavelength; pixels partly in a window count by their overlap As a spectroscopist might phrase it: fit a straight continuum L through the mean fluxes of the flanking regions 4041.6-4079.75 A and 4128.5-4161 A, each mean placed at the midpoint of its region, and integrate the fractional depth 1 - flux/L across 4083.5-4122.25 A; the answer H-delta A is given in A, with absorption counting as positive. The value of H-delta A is -2.80 A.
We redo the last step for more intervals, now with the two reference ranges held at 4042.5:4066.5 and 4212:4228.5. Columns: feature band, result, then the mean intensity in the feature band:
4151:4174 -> 0.31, 12.9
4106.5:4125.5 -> -0.89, 13.3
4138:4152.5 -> 0.57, 12.4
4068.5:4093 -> -2.44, 13.7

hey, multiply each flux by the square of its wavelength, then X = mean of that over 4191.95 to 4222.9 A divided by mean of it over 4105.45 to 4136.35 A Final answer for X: 1.1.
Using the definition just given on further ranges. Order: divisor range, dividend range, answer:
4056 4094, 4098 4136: 1.02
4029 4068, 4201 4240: 1.18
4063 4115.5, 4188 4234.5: 1.07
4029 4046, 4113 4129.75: 1.11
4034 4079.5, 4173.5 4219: 1.12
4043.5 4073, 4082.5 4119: 1.10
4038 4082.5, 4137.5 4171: 1.07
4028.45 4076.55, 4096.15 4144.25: 1.08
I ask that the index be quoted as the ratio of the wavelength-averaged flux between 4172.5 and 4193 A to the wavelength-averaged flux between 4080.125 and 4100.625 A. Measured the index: 0.89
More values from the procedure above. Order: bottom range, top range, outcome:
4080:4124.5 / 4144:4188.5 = 0.94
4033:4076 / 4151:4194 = 1.03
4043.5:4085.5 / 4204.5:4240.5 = 1.06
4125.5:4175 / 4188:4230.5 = 1.04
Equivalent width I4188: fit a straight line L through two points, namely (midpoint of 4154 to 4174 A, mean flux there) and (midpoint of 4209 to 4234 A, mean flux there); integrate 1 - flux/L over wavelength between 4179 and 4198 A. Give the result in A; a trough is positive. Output 0.41 A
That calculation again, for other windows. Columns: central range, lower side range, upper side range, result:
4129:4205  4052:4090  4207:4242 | 3.2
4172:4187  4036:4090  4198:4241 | 1.0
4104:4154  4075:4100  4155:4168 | 2.5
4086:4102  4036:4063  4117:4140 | -1.0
